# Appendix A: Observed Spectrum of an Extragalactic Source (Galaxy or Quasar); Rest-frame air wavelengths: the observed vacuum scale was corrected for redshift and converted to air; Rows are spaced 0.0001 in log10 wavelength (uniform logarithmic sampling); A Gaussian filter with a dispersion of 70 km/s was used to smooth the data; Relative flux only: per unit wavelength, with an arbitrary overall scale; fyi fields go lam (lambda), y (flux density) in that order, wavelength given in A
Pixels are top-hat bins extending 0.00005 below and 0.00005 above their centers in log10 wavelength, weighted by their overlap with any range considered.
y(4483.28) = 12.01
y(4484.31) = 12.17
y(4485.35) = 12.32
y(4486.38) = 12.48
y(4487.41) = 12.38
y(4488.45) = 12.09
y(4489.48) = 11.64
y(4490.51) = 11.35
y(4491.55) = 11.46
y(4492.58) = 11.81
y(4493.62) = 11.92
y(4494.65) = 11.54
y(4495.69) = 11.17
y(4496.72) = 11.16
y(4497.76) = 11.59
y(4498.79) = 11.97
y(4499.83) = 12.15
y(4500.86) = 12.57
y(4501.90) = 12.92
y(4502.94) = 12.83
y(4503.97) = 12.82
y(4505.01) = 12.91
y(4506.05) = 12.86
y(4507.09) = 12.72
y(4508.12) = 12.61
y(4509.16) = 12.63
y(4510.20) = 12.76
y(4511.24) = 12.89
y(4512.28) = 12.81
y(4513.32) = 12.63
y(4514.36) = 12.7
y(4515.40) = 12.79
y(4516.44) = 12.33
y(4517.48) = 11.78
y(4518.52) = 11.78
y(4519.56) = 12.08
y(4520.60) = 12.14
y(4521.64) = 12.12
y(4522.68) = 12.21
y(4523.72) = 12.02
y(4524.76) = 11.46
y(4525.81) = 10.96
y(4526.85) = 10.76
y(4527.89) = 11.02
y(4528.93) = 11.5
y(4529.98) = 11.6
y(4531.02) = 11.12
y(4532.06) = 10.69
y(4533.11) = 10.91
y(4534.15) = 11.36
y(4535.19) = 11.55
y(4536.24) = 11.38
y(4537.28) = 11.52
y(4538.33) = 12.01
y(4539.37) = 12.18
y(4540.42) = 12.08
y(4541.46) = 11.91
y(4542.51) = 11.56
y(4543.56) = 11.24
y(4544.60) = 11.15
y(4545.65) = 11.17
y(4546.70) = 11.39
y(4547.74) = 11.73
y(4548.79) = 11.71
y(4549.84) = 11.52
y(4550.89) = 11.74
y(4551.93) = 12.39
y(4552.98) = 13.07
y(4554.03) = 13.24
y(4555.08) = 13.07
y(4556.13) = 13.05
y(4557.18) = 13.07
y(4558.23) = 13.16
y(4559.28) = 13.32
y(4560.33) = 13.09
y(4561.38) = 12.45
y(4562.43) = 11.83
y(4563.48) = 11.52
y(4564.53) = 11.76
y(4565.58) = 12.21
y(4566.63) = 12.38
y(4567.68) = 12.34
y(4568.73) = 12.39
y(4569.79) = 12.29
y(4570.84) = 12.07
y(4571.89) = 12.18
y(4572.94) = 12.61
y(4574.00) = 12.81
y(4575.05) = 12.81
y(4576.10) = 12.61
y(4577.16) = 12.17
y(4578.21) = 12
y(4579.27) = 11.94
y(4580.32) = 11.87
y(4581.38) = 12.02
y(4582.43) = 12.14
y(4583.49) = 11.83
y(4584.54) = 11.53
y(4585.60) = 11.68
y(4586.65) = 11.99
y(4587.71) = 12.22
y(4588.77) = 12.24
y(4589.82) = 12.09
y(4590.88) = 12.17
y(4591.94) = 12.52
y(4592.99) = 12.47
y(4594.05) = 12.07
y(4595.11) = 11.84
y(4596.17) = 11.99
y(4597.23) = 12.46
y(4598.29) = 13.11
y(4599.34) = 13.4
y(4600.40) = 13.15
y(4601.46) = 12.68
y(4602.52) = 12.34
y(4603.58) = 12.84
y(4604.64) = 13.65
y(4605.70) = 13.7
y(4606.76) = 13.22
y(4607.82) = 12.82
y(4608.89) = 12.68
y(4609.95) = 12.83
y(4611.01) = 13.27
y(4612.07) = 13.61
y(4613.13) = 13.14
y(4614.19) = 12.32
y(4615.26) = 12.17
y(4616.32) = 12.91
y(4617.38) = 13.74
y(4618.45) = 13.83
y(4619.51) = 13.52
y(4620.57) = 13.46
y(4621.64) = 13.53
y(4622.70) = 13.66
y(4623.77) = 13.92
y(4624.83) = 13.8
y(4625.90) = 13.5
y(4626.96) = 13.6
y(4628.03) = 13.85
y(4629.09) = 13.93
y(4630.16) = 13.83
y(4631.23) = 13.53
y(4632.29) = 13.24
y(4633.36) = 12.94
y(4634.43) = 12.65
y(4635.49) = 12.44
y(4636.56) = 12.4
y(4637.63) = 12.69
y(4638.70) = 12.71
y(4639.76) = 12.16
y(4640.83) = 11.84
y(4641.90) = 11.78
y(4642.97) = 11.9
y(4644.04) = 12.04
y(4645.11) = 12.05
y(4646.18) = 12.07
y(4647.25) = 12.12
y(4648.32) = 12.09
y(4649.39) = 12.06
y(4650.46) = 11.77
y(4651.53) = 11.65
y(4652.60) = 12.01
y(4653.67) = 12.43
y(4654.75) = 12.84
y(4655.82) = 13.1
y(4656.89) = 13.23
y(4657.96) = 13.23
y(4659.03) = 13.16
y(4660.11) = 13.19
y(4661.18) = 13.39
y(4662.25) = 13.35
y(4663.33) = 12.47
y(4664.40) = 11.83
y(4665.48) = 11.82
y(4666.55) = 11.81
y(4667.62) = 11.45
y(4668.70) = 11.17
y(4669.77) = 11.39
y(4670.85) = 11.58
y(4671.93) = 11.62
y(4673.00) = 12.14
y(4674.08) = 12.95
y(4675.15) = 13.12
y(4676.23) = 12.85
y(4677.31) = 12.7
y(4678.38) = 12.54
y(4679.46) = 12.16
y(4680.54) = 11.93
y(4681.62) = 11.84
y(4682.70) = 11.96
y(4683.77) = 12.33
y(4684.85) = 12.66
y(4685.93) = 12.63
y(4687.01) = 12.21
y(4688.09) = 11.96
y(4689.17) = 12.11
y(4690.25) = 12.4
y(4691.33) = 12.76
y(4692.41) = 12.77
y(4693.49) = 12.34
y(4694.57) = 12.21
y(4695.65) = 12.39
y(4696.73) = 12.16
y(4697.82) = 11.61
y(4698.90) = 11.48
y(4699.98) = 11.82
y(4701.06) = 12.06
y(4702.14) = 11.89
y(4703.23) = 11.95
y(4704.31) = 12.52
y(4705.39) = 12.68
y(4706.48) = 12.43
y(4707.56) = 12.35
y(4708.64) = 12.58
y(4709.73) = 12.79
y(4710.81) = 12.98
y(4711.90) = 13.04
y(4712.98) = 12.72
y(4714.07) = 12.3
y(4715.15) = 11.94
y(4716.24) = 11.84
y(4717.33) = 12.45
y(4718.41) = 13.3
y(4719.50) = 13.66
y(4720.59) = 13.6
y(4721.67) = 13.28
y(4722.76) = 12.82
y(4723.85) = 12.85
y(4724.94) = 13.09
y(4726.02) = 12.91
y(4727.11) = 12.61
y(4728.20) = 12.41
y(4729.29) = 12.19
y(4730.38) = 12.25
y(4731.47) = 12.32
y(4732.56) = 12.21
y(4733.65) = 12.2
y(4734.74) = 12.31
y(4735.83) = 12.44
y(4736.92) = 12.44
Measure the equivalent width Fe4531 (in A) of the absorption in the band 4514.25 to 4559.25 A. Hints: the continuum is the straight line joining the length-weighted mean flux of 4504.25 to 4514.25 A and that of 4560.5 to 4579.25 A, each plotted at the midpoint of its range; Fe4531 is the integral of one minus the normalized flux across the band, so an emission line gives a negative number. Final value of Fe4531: 2.3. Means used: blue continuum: 12.7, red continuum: 12.3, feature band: 11.9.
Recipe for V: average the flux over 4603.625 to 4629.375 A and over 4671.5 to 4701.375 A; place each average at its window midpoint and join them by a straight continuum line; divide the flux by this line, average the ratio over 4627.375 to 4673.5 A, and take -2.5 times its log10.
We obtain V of 0.03 mag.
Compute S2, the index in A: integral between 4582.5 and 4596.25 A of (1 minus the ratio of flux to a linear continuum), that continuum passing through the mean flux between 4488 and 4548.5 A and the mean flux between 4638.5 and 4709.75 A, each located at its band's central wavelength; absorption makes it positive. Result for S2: 0.0 A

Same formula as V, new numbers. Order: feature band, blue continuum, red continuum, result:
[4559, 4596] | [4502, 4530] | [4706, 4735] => 0.013 mag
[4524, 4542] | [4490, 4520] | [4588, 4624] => 0.093 mag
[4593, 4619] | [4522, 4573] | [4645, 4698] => -0.068 mag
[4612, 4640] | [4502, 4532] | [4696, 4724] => -0.075 mag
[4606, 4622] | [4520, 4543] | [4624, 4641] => -0.026 mag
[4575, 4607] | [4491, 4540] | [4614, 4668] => 0.005 mag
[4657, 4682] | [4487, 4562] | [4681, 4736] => 0.001 mag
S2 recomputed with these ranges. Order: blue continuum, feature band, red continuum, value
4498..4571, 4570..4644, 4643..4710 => -3.2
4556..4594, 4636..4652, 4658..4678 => 0.3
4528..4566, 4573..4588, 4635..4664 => 0.0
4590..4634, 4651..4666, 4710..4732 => 0.3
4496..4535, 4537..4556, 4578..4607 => 0.4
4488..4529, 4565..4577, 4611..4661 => 0.1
